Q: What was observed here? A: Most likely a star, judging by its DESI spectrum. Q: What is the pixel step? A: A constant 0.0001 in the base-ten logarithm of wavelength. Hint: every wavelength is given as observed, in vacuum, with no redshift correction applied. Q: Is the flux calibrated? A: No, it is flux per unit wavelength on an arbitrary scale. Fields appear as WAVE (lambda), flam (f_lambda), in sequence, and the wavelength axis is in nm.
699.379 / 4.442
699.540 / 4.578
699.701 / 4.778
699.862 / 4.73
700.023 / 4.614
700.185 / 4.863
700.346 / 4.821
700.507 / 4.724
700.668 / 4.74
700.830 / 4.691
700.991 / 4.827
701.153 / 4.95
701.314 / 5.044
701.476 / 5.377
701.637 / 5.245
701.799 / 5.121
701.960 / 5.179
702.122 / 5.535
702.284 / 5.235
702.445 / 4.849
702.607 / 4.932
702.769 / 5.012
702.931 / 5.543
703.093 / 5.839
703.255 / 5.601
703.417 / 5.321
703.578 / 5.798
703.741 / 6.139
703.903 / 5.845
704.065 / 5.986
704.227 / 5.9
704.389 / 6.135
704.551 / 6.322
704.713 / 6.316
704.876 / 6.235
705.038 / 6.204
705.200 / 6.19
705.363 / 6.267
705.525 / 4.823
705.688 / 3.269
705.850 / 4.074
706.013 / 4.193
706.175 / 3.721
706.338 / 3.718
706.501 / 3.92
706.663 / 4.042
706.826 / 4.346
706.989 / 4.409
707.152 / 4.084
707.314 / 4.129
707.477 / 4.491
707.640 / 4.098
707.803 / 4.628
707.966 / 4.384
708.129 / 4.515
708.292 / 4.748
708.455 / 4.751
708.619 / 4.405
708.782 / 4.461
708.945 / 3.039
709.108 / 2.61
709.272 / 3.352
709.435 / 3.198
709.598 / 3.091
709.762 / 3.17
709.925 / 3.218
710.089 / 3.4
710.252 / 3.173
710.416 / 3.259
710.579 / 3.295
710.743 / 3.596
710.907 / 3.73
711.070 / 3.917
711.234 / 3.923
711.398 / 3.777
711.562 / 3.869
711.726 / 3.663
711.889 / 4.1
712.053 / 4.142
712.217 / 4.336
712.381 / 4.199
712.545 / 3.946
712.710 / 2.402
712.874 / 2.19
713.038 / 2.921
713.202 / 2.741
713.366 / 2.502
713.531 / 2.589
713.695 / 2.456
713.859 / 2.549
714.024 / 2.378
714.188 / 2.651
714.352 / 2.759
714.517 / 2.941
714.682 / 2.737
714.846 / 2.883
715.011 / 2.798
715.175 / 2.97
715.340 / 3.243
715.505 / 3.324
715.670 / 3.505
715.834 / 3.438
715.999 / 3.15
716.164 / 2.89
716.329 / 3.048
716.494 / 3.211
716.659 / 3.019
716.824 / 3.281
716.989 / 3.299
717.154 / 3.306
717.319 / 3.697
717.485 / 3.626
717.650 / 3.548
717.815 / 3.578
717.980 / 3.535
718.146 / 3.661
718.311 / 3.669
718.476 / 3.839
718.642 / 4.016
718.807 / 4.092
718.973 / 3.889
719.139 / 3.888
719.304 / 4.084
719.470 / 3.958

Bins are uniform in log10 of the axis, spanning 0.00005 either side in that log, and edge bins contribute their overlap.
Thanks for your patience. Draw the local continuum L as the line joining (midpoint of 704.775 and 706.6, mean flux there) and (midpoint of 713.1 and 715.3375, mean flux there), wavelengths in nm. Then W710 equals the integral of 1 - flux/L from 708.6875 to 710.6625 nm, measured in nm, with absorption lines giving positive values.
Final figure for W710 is 0.28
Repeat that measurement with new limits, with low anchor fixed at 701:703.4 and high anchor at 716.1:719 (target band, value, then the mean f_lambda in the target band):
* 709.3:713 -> 0.62 nm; 3.52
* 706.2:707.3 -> 0.15 nm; 4.07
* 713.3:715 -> 0.54 nm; 2.65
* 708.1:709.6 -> 0.22 nm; 3.83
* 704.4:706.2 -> -0.16 nm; 5.32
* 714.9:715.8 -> 0.14 nm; 3.17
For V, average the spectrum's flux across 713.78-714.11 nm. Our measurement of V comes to 2.46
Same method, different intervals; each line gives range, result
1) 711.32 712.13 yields 3.91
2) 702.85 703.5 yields 5.58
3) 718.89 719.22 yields 3.88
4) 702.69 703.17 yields 5.46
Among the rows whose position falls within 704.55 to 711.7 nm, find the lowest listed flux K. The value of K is 2.61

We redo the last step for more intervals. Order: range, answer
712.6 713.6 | 2.19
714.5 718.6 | 2.737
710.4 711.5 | 3.259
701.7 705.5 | 4.849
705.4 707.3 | 3.269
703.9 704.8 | 5.845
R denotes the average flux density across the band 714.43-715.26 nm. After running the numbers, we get 2.86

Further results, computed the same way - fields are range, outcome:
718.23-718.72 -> 3.84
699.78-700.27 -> 4.73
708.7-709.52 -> 3.33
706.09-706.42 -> 3.72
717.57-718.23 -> 3.58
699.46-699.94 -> 4.7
